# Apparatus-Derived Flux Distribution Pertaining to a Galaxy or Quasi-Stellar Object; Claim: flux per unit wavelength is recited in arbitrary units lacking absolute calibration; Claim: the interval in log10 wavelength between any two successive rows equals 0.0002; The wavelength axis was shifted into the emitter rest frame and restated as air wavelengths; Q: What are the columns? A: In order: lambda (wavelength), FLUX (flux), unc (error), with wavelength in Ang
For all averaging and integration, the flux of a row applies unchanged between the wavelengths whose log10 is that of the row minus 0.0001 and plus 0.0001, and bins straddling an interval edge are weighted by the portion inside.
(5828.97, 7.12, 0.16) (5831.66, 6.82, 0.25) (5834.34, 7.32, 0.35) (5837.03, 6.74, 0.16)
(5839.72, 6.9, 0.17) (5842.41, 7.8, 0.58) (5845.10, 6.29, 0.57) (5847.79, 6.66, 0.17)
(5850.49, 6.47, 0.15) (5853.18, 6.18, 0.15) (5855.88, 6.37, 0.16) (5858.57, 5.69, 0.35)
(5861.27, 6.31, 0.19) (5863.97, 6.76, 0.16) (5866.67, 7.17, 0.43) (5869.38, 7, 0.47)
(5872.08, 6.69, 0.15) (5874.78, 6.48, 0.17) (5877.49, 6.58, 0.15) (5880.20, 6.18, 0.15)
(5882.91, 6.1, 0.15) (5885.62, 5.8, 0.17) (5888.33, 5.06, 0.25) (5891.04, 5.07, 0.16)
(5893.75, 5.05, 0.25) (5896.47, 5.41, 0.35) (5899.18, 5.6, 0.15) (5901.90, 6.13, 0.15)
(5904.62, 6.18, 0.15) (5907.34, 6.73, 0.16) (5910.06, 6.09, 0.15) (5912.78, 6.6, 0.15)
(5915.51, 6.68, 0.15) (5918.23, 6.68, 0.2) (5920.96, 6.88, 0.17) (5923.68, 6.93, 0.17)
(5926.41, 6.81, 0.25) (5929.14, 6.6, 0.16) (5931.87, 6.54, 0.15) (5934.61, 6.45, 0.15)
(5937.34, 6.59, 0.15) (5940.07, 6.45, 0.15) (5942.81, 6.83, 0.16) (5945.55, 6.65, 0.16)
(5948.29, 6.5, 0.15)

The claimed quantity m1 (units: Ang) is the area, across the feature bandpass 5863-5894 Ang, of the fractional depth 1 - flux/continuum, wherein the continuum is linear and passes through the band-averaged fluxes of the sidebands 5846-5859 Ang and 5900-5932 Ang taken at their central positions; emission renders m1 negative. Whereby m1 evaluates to 1.1 Ang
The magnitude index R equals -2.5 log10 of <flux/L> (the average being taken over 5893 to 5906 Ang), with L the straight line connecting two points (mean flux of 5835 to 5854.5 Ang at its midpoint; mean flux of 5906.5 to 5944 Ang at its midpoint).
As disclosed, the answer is 0.17 mag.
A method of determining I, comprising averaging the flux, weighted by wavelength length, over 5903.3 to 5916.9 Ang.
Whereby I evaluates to 6.46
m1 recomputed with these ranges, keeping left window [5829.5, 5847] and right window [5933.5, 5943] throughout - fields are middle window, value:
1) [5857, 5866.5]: 0.7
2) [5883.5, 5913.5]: 4.2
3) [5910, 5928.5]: -0.2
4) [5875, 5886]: 0.9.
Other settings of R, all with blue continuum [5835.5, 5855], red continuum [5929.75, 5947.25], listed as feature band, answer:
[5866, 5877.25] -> -0.02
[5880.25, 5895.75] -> 0.21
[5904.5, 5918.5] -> 0.02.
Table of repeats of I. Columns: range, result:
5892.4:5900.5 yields 5.35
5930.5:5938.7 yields 6.52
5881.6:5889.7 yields 5.65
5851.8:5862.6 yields 6.14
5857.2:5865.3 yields 6.26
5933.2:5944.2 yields 6.58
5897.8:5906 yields 5.97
